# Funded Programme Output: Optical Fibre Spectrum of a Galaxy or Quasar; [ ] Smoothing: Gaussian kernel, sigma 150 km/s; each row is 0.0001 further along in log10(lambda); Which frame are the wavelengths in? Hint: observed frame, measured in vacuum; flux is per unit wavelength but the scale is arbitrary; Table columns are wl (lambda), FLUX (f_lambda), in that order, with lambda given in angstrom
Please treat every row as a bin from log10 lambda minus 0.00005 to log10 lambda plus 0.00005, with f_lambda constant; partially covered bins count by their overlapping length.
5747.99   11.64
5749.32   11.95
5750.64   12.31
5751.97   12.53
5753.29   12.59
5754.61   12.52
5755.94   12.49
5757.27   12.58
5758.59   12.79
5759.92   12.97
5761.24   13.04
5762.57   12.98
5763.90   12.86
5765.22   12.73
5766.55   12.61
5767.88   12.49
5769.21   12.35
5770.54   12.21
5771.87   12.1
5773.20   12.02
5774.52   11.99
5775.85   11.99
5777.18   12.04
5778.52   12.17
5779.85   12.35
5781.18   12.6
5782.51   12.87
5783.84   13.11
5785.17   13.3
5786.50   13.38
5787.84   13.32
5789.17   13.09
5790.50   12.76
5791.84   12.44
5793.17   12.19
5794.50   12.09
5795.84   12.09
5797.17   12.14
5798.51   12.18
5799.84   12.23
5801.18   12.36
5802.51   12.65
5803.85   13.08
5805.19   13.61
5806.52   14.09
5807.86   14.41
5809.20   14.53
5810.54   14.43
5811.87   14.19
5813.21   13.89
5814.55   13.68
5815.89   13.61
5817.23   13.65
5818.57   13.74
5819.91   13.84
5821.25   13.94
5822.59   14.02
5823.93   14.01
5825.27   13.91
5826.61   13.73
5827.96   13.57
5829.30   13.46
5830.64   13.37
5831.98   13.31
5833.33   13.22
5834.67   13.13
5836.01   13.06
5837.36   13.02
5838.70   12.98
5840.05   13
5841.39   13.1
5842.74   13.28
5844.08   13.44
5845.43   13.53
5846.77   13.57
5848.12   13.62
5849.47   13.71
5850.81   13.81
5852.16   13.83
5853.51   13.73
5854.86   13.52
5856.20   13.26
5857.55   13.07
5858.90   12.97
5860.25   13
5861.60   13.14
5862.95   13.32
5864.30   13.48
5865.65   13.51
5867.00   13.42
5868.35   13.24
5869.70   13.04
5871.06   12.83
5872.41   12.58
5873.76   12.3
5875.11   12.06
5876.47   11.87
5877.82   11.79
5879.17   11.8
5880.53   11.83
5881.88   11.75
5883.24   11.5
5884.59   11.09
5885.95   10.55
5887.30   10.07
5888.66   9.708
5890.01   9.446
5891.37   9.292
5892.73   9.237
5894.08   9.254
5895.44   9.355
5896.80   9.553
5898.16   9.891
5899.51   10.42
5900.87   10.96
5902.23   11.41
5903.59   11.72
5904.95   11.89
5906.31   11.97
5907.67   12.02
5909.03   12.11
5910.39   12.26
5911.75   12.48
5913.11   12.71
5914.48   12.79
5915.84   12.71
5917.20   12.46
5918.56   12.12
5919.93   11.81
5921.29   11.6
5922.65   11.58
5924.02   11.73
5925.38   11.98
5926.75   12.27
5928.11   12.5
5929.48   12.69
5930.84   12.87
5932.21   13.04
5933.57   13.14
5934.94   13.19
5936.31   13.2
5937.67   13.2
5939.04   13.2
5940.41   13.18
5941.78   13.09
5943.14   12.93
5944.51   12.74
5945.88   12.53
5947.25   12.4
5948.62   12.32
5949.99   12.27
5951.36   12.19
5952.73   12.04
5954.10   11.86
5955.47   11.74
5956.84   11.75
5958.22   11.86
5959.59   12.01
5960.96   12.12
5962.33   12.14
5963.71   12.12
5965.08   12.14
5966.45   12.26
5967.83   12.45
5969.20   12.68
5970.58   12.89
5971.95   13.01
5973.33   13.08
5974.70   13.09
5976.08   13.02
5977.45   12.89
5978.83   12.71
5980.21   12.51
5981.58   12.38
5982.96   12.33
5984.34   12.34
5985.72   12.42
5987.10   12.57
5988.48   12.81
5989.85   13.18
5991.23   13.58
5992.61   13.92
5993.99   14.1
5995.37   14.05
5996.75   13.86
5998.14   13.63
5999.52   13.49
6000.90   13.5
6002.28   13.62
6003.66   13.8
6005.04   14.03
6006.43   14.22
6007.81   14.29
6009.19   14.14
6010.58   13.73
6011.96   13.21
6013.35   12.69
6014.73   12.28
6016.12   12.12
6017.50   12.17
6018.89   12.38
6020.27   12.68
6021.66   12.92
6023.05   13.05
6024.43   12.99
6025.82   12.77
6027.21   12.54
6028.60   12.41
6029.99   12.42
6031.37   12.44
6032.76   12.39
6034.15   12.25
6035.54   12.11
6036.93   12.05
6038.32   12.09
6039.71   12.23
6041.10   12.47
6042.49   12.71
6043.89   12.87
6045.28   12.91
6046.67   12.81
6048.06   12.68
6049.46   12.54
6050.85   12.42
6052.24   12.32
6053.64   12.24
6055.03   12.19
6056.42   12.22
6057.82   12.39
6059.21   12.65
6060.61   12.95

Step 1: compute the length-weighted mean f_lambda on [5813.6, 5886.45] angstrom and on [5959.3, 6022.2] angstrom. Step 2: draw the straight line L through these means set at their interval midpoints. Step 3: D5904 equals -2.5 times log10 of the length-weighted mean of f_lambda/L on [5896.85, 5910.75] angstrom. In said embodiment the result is 0.15 mag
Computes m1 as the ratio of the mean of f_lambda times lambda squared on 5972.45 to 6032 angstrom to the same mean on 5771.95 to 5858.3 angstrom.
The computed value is 1.06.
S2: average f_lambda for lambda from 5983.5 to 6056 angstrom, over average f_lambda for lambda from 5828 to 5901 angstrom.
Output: 1.1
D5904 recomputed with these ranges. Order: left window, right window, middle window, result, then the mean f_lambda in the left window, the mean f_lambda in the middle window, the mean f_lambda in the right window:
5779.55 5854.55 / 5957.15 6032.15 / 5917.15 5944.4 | 0.039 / 13.3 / 12.6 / 12.9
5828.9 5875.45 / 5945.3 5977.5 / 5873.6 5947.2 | 0.088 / 13.2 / 11.8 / 12.4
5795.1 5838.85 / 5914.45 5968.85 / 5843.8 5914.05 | 0.079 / 13.4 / 12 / 12.4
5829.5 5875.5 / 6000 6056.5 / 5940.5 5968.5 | 0.061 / 13.2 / 12.3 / 12.8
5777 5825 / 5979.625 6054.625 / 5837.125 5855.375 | -0.026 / 13.2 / 13.4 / 12.9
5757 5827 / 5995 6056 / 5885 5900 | 0.311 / 13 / 9.72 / 12.9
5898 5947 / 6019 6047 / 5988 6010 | -0.107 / 12.3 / 13.8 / 12.5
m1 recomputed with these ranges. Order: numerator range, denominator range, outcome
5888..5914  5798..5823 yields 0.82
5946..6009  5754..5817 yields 1.07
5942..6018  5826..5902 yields 1.09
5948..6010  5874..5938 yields 1.14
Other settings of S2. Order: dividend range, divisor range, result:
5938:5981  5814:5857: 0.92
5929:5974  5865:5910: 1.11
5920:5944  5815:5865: 0.94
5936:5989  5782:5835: 0.94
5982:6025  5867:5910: 1.18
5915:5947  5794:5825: 0.94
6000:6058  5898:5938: 1.05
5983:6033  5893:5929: 1.13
